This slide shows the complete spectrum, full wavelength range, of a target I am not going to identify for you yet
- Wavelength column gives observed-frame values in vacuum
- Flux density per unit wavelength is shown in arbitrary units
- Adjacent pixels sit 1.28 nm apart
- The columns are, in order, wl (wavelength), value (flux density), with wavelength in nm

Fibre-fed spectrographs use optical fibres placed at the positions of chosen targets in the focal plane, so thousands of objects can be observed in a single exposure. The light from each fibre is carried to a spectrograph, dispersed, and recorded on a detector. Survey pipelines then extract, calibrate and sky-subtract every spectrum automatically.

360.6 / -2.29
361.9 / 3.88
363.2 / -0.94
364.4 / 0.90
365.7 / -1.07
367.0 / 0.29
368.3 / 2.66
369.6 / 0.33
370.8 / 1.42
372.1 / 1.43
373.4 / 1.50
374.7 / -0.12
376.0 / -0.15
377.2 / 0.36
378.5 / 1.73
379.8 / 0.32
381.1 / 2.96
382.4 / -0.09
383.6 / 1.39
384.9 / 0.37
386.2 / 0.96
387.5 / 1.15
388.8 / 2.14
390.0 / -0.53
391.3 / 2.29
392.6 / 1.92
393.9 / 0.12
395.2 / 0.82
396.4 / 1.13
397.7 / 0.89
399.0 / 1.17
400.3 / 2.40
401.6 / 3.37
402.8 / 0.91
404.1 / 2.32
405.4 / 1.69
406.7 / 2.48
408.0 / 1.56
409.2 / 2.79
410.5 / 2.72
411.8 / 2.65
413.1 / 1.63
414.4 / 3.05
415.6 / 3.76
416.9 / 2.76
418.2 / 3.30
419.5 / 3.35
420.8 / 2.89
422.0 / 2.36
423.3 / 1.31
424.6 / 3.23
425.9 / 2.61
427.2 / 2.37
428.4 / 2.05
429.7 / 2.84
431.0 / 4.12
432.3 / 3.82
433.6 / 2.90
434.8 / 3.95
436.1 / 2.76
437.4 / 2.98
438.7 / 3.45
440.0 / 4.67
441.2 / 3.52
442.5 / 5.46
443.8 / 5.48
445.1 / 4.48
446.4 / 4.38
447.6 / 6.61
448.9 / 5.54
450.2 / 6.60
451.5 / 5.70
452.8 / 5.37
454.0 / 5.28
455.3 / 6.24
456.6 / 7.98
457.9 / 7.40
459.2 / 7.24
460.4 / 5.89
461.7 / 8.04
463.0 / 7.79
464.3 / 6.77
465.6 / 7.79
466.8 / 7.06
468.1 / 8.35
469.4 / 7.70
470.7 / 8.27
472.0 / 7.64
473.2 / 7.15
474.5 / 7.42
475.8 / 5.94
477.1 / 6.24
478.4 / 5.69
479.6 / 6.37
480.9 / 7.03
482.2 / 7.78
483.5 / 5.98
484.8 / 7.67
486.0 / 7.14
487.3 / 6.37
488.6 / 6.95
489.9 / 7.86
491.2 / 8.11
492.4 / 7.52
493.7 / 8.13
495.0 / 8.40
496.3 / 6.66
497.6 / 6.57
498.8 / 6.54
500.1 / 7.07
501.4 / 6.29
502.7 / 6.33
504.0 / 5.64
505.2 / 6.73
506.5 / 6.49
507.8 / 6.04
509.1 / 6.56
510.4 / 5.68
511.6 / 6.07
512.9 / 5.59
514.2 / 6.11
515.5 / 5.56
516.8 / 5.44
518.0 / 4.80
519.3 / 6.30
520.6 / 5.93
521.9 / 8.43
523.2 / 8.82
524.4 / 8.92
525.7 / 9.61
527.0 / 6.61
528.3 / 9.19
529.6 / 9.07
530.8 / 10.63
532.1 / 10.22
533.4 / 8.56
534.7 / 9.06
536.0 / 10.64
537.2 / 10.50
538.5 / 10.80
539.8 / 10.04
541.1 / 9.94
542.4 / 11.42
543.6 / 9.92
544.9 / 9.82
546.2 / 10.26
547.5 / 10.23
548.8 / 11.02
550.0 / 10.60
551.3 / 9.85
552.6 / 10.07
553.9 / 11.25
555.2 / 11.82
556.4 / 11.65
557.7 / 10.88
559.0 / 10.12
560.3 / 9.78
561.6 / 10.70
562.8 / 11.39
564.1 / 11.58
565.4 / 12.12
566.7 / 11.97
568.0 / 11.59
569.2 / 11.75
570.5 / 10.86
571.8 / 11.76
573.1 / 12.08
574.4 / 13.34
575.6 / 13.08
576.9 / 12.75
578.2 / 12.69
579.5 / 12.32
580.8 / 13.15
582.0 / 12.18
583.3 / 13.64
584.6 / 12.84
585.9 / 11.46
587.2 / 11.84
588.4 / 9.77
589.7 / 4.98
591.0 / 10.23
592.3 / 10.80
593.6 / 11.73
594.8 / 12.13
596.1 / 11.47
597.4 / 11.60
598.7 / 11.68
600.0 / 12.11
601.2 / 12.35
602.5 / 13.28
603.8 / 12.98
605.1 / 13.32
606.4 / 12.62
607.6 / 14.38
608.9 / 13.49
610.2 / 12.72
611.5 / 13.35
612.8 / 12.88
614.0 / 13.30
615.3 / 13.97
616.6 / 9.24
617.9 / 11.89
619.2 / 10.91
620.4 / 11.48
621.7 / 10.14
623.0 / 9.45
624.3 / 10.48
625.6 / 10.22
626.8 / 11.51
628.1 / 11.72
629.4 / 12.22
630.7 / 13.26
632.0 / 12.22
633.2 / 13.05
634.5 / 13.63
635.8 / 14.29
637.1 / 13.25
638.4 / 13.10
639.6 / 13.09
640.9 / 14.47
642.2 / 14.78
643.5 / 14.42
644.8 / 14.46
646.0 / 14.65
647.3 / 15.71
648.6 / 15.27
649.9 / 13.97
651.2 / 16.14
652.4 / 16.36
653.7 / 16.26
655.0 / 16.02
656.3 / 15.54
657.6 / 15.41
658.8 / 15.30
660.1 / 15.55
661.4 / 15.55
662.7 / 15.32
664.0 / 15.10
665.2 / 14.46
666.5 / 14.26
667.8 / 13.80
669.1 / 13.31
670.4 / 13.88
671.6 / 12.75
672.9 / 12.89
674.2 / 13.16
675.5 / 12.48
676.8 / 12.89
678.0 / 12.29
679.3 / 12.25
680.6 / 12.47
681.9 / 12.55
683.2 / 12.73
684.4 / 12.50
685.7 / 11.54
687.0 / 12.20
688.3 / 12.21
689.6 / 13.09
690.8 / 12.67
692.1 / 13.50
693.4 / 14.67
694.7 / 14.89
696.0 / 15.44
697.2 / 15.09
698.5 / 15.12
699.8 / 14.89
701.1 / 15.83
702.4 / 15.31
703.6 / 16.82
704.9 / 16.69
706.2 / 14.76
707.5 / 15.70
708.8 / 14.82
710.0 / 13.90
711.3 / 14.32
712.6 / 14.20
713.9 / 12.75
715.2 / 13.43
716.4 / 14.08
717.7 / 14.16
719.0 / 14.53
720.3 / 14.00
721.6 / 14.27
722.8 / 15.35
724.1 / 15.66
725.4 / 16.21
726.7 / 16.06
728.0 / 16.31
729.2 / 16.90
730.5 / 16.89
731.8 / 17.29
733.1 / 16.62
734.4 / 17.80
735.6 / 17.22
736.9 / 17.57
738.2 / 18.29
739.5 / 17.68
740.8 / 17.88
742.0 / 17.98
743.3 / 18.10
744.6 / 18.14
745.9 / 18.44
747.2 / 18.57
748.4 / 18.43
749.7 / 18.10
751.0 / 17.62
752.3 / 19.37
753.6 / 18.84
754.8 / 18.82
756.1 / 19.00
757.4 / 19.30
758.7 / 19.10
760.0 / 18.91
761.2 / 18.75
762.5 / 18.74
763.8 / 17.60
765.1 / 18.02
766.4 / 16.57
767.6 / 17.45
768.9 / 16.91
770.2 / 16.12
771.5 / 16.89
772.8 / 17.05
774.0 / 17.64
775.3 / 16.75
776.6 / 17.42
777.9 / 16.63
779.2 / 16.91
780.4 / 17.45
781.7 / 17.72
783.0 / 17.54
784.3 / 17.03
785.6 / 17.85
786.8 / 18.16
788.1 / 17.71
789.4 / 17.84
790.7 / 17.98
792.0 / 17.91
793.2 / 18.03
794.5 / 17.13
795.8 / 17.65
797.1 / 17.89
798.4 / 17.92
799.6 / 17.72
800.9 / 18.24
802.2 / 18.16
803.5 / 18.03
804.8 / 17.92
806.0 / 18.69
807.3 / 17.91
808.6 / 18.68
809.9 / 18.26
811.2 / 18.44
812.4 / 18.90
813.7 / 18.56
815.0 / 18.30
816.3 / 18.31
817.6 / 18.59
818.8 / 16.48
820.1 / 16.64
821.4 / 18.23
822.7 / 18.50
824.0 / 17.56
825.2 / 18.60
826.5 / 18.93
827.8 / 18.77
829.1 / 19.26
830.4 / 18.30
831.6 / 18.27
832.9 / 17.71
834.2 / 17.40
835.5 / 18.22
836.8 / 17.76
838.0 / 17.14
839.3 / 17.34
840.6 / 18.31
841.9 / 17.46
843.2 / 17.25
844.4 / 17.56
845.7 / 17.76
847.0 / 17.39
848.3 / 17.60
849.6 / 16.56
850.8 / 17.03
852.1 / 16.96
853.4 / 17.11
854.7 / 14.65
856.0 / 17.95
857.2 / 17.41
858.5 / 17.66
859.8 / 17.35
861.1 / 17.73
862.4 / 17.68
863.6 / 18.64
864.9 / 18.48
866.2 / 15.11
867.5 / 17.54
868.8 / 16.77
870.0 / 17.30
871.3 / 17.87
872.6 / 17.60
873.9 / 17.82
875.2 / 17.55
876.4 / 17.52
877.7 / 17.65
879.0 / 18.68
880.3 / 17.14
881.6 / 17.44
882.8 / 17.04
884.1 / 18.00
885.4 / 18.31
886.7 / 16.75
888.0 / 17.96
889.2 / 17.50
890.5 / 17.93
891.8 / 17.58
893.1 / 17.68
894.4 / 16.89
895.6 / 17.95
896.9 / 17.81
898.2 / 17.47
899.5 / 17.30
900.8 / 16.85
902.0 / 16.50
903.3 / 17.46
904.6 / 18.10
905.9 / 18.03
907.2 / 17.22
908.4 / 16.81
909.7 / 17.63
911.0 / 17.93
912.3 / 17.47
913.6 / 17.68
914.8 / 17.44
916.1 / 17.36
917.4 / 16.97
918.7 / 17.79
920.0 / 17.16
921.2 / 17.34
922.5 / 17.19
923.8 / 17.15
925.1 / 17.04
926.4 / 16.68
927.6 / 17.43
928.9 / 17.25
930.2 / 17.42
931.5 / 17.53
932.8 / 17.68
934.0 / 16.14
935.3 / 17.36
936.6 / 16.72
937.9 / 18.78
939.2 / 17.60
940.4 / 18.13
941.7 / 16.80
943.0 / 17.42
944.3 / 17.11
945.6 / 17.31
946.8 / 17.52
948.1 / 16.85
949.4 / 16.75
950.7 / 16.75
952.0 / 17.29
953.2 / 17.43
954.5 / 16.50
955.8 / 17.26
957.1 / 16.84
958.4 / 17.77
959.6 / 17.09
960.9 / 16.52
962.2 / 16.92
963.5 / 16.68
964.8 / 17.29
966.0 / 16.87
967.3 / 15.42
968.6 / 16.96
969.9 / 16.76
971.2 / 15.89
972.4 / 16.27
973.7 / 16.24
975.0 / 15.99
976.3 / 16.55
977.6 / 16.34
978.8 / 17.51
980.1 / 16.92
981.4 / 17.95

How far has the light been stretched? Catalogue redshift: 0.00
